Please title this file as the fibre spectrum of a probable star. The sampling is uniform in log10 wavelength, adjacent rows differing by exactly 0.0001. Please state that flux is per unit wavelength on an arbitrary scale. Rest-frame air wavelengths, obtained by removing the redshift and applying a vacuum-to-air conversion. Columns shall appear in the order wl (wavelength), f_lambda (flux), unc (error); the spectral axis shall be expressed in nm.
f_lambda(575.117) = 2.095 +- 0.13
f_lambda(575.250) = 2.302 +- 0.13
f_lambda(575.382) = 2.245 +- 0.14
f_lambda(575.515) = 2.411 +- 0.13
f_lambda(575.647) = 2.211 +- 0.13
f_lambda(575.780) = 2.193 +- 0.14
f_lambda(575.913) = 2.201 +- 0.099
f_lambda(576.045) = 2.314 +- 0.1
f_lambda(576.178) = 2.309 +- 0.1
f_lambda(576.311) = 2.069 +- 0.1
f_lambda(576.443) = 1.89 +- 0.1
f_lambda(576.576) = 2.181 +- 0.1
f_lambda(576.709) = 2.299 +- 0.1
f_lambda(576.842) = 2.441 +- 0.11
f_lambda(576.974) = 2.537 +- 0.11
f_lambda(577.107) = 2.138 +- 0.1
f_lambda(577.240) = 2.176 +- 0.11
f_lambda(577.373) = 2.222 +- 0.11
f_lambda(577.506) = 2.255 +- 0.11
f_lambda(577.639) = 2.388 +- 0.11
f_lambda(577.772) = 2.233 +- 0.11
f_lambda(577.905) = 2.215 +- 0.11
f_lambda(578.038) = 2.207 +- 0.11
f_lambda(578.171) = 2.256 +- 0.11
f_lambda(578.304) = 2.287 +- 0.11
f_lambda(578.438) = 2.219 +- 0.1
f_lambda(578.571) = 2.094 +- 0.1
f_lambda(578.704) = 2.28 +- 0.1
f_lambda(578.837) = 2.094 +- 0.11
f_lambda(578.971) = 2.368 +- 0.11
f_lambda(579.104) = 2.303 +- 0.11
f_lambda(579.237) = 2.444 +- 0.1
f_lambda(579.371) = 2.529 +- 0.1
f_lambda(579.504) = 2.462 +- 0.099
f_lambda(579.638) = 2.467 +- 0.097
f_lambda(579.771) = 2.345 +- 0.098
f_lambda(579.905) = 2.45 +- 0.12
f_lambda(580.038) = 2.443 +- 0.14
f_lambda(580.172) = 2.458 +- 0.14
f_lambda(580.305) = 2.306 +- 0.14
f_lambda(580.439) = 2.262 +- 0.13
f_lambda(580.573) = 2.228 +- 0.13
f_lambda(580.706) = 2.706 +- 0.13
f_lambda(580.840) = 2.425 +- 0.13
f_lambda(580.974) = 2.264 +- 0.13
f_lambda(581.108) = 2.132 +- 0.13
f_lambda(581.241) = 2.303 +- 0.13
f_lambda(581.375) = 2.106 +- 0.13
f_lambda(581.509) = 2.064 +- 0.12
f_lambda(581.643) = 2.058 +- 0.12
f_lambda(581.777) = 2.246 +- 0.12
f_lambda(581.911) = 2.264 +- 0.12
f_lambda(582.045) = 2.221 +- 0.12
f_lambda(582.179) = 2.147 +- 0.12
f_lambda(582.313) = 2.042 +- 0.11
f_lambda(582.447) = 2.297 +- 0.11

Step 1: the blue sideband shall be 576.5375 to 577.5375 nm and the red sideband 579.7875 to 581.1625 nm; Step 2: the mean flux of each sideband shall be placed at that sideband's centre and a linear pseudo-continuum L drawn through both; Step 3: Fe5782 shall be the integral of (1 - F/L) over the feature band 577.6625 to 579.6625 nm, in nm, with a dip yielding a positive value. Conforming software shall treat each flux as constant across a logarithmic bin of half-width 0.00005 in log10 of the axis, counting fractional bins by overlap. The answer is 0.02 nm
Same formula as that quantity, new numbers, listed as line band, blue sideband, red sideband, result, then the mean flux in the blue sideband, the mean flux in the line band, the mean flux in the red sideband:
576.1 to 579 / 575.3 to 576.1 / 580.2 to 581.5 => 0.05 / 2.26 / 2.23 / 2.3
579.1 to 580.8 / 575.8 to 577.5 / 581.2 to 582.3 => -0.18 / 2.23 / 2.42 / 2.17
